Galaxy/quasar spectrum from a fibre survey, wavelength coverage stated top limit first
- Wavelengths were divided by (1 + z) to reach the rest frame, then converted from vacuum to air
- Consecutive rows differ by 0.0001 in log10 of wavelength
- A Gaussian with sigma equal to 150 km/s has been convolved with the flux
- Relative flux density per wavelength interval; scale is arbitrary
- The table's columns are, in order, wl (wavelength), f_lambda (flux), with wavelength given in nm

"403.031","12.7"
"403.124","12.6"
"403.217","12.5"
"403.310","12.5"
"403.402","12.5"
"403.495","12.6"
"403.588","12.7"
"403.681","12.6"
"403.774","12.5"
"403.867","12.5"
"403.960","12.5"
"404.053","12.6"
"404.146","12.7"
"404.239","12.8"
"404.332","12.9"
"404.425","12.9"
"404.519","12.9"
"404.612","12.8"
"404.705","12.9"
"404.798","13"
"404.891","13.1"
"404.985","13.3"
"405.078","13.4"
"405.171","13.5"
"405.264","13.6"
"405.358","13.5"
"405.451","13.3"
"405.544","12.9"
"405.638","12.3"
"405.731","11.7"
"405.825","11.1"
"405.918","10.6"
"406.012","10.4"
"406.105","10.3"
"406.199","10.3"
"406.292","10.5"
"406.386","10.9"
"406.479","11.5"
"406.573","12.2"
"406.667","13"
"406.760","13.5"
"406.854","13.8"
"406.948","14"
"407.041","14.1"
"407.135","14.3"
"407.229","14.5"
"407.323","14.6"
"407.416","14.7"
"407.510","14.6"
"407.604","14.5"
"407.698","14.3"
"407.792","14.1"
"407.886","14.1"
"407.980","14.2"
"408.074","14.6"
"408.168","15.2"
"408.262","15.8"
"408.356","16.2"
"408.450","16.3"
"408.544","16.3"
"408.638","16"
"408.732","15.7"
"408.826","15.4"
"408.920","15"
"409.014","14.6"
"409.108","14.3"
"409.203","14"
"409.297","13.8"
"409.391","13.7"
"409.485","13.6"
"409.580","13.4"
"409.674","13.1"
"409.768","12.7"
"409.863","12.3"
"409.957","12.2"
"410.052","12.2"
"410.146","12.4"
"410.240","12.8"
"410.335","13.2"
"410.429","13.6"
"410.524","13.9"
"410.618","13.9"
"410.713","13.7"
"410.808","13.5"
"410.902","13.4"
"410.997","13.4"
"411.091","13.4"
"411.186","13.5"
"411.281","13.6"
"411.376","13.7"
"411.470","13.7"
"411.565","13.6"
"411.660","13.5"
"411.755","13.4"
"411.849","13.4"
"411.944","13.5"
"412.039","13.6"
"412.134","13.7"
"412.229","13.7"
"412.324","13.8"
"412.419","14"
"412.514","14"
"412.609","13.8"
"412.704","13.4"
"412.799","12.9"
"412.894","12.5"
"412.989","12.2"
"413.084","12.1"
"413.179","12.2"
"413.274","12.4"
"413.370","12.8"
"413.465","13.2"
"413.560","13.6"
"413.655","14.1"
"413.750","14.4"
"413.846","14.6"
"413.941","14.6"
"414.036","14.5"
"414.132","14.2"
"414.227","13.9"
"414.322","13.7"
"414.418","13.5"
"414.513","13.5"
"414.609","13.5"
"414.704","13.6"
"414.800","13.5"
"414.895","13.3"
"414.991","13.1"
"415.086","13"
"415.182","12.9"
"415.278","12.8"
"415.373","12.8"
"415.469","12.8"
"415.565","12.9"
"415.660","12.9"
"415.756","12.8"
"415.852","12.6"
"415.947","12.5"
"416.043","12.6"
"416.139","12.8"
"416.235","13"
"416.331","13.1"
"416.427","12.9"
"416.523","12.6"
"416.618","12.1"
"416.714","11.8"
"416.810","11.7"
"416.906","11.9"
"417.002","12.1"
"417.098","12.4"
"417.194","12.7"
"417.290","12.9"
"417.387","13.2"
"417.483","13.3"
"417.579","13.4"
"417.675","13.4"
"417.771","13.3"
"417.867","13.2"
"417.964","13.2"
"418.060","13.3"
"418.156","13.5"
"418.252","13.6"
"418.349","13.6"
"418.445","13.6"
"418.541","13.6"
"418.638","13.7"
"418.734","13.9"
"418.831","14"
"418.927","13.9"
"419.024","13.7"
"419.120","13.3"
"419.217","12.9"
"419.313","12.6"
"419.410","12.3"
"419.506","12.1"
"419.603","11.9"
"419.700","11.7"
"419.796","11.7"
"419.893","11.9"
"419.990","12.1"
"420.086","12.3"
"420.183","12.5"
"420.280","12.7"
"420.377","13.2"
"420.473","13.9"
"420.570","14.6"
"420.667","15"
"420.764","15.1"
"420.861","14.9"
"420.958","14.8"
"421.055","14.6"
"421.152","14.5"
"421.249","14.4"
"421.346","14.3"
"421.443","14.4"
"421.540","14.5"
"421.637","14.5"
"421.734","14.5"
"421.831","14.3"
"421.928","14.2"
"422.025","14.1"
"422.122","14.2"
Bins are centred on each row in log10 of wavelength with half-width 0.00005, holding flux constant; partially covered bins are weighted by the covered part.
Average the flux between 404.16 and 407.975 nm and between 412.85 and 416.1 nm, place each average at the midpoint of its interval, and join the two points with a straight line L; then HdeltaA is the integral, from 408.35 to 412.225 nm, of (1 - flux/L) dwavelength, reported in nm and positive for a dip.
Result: -0.217 nm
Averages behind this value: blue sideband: 12.9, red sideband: 13.2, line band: 13.8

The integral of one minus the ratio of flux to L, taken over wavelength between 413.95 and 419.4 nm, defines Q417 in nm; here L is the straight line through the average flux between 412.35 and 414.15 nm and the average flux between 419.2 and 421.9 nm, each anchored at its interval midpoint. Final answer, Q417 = 0.14 nm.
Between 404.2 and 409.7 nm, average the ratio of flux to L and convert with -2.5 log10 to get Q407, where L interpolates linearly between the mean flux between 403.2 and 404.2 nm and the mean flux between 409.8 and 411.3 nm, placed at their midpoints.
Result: -0.05 mag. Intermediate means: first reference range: 12.6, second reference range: 13.2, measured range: 13.5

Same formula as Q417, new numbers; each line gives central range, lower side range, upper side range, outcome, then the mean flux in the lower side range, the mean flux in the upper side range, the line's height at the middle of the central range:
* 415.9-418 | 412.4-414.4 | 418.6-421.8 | 0.12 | 13.5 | 13.5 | 13.5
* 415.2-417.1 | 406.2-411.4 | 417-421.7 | 0.14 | 13.8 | 13.4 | 13.5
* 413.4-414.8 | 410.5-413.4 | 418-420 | -0.07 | 13.4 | 13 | 13.3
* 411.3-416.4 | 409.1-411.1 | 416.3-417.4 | -0.21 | 13.3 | 12.4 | 12.8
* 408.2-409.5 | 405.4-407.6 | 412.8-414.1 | -0.23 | 12.6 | 13.3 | 12.9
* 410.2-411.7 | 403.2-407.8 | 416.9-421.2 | -0.06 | 12.8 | 13.3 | 13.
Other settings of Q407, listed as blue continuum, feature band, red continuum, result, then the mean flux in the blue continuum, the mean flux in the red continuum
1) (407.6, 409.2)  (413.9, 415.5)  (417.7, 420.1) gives 0.03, 15.1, 13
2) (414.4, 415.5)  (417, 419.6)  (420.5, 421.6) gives 0.06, 13.2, 14.6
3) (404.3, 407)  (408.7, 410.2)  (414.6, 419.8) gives -0.09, 12.4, 12.9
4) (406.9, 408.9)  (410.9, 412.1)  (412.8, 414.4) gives 0.04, 14.9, 13.4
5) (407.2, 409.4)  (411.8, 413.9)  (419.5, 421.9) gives 0.08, 14.9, 13.6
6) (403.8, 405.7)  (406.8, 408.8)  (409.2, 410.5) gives -0.14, 13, 13.1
